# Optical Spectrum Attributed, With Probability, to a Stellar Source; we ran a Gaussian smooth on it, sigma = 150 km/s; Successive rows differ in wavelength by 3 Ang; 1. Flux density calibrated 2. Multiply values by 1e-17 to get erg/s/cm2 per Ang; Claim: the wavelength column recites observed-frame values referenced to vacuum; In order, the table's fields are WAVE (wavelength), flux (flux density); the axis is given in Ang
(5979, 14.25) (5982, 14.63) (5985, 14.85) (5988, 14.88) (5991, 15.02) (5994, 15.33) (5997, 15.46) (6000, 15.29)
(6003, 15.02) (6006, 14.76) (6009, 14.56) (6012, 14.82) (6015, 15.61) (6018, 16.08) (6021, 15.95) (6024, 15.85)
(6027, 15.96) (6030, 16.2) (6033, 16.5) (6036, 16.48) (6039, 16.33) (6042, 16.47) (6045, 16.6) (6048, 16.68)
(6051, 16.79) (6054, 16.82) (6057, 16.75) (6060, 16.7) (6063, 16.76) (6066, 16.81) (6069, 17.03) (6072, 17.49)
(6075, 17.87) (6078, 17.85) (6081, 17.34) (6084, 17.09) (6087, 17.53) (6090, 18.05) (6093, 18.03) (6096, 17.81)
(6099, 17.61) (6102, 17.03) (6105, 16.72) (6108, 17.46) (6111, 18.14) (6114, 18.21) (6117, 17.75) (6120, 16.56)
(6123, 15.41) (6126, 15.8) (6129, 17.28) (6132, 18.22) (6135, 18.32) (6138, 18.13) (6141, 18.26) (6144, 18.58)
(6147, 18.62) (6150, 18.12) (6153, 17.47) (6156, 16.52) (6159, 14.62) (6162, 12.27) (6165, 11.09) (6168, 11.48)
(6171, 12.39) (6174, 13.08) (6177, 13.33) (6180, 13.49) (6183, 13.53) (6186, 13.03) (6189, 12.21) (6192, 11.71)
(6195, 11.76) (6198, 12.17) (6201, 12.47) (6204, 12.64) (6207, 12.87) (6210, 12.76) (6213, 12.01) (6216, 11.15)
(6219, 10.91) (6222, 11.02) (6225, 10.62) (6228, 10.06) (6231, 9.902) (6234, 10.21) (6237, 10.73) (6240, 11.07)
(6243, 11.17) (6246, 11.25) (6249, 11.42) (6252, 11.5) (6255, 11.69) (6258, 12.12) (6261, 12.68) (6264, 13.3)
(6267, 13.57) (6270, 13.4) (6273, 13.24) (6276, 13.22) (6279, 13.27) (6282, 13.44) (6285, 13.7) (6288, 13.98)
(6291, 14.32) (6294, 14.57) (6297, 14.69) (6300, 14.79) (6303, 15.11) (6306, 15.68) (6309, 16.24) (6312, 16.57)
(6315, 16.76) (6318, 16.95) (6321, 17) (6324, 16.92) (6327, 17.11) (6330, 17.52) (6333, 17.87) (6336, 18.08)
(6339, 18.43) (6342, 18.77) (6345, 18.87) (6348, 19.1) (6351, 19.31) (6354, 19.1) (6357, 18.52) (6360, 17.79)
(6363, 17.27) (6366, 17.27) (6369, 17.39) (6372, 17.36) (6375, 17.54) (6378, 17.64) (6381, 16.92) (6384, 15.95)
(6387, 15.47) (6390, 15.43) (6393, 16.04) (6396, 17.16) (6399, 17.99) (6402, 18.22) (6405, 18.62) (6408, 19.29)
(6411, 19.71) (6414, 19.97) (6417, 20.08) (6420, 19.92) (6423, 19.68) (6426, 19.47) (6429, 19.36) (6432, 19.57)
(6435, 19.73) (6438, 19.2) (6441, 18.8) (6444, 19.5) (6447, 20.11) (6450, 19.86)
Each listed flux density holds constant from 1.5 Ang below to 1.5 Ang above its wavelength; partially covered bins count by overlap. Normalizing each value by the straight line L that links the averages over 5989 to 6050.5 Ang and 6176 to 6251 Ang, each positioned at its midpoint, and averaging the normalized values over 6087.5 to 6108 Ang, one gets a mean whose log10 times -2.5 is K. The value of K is -0.23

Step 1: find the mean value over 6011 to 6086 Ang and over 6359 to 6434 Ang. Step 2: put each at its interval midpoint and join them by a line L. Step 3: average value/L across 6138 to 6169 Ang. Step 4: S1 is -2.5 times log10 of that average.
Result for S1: 0.08 mag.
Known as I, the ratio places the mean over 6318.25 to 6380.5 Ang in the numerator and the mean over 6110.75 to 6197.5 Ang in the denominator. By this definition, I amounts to 1.17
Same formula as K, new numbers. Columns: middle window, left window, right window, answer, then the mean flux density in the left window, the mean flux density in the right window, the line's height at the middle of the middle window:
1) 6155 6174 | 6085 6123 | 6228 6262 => 0.14 mag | 17.5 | 11.2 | 14.8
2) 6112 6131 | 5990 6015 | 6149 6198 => -0.21 mag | 15.1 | 13.4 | 13.9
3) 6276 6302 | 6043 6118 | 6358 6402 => 0.21 mag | 17.3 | 17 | 17.1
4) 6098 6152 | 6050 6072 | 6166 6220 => -0.20 mag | 16.9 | 12.4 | 14.7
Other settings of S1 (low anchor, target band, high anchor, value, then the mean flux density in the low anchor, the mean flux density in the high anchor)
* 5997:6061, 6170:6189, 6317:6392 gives 0.27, 16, 17.6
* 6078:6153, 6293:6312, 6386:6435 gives 0.19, 17.6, 18.6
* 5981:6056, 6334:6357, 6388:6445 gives -0.03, 15.7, 18.8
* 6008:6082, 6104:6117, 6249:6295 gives -0.14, 16.5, 13.1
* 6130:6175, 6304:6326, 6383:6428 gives 0.05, 15.9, 18.2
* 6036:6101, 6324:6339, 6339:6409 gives 0.00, 17.1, 17.7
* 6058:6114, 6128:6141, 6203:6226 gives -0.18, 17.4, 11.8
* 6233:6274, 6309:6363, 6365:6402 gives -0.18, 12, 16.9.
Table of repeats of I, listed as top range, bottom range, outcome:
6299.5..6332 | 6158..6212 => 1.31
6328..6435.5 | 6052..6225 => 1.18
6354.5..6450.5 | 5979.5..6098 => 1.12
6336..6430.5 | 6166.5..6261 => 1.54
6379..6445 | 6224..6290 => 1.52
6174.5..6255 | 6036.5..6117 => 0.68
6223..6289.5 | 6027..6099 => 0.71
